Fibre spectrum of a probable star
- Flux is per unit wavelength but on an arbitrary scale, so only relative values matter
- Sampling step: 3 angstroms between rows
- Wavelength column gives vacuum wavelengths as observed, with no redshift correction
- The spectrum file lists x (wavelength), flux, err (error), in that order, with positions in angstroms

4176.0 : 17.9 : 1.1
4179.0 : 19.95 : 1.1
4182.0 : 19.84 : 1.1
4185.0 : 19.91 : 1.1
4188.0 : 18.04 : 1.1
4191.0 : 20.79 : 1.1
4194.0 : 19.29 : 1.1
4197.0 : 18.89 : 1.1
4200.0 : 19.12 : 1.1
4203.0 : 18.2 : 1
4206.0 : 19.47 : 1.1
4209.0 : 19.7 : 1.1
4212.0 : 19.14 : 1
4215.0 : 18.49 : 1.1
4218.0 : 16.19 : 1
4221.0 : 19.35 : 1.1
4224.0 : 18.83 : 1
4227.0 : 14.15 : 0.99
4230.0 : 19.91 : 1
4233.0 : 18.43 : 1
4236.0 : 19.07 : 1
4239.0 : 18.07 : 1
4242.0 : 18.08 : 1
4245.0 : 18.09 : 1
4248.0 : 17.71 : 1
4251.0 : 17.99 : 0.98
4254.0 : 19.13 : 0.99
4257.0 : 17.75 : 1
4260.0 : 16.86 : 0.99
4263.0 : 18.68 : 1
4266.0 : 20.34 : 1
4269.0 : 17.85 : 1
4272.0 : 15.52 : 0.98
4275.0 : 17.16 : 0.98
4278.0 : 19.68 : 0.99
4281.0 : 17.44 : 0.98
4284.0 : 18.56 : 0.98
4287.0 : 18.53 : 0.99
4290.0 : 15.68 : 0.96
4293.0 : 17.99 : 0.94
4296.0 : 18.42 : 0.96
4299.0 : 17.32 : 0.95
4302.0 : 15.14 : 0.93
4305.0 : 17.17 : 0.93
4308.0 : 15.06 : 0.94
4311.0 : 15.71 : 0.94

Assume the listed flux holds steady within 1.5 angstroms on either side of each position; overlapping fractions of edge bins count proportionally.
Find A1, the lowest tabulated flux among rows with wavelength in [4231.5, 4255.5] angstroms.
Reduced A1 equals 17.71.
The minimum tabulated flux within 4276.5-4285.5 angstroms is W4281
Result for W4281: 17.44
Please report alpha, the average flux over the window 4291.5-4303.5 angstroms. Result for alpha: 17.2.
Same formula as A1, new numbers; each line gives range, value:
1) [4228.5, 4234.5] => 18.43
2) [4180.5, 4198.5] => 18.04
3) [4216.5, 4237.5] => 14.15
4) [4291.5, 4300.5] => 17.32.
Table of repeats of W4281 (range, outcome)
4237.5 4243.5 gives 18.07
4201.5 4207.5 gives 18.2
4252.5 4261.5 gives 16.86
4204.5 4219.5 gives 16.19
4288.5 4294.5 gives 15.68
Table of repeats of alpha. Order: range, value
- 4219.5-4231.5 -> 18.1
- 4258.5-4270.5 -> 18.4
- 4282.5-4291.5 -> 17.6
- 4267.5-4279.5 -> 17.6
